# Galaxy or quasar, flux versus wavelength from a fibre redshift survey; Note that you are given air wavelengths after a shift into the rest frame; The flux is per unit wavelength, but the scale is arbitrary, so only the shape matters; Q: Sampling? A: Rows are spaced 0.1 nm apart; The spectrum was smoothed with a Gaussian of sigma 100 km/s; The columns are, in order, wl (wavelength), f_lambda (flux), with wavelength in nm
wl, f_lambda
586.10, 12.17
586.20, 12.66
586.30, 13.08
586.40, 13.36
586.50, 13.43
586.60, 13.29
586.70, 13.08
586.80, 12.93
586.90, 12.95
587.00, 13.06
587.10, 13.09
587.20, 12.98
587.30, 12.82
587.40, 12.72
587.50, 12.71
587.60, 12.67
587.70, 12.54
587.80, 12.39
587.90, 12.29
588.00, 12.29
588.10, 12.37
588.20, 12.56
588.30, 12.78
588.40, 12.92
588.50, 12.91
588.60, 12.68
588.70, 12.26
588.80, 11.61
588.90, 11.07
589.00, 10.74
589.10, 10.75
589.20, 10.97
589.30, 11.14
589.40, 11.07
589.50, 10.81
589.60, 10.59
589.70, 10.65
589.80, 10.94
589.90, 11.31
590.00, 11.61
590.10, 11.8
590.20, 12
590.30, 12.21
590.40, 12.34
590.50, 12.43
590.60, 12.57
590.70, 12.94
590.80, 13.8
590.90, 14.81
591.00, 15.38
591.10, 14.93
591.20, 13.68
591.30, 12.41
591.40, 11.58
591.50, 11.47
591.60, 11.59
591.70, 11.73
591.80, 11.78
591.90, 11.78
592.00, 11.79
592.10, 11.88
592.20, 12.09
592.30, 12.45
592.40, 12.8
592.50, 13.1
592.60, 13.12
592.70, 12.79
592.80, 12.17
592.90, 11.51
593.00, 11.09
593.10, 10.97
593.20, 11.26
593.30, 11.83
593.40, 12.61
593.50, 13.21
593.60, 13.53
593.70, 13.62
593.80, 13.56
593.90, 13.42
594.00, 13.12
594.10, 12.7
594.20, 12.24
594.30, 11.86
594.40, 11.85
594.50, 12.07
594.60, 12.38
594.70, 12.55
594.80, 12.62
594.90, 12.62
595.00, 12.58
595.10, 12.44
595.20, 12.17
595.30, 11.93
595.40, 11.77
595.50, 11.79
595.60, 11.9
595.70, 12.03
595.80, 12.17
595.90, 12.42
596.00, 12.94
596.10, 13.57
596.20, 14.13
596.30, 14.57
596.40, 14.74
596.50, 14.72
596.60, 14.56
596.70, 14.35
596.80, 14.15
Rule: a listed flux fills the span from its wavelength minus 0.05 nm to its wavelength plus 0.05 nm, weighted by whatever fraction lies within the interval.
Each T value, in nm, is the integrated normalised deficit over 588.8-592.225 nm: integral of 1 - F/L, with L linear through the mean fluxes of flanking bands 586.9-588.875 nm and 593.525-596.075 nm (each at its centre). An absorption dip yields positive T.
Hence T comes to 0.15 nm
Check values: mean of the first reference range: 12.6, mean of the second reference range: 12.5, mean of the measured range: 12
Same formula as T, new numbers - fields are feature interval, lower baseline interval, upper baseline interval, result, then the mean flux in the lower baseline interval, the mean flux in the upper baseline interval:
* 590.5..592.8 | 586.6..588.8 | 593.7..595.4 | -0.02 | 12.7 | 12.5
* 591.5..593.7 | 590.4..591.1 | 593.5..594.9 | 0.17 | 13.7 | 12.7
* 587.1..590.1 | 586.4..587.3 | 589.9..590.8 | 0.18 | 13.1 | 12.3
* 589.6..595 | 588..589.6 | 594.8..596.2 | -0.14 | 11.8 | 12.4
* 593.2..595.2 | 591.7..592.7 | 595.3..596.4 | -0.01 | 12.3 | 12.8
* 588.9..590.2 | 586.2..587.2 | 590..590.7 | 0.14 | 13.1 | 12.2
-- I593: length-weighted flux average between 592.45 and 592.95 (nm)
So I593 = 12.5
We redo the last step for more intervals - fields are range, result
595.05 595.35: 12.2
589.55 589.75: 10.6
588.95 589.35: 10.9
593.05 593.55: 12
